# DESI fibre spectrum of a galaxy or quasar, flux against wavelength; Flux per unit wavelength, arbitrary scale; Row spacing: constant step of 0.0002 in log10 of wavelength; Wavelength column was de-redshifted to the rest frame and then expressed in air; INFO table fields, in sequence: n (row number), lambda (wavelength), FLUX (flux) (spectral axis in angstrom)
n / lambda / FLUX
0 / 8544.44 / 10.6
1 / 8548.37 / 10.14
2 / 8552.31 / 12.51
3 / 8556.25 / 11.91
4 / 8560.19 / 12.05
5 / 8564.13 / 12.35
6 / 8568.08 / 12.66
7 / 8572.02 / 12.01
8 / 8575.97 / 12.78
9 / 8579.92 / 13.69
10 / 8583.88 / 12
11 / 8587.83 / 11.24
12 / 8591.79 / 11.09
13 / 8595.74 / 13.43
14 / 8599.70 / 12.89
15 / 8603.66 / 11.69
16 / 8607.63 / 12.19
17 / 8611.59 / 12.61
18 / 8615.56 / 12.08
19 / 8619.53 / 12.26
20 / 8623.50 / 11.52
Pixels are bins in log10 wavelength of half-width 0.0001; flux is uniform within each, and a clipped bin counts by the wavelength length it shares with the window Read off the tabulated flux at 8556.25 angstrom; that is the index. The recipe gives 11.91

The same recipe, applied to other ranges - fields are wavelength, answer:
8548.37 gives 10.14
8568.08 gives 12.66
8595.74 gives 13.43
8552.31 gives 12.51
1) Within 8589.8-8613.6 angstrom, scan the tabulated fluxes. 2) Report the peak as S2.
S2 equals 13.43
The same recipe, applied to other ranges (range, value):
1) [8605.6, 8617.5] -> 12.61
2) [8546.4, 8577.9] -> 12.78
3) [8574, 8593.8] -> 13.69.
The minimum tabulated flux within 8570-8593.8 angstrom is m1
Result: 11.09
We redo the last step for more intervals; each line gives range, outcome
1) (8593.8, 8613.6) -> 11.69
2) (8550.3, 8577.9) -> 11.91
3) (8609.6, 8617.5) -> 12.08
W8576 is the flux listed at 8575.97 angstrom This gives 12.78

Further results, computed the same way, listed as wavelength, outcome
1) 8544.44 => 10.6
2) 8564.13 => 12.35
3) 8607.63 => 12.19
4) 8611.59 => 12.61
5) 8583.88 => 12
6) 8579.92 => 13.69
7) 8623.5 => 11.52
